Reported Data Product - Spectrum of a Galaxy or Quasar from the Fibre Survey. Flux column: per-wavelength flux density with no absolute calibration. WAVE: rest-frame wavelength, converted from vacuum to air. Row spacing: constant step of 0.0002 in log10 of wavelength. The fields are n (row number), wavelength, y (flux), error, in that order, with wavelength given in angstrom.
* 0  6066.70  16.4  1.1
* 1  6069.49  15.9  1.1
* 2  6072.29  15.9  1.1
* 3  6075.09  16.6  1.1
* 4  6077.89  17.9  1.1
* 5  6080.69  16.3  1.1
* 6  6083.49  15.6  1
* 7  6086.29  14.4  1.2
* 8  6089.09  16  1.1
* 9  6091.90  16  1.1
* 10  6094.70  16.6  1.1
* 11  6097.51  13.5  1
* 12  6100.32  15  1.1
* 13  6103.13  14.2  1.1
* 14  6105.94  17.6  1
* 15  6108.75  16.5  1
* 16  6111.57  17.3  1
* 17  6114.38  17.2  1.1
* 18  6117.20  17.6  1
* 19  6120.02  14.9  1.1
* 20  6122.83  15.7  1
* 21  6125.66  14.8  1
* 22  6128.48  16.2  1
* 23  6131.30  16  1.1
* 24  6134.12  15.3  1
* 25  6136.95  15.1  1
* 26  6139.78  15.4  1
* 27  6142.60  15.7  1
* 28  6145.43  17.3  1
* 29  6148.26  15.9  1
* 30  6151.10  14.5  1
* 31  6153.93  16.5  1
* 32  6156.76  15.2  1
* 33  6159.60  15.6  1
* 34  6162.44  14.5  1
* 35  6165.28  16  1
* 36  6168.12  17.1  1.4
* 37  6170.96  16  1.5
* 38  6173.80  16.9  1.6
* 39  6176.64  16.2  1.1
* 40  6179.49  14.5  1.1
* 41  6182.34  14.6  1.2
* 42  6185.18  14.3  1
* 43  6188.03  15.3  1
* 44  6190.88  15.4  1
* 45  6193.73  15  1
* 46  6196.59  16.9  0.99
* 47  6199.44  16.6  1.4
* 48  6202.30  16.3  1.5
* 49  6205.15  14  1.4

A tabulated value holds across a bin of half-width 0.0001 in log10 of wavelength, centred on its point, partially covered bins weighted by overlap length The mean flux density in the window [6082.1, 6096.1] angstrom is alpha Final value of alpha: 15.7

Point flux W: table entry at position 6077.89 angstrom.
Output 17.9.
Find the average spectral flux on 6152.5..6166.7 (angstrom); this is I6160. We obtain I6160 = 15.6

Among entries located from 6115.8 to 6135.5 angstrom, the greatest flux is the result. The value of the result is 17.6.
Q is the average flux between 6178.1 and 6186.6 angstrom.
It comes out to 14.5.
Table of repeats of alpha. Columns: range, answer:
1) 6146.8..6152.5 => 15.2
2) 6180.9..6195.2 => 14.9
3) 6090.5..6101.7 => 15.3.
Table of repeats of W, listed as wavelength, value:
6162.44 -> 14.5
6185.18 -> 14.3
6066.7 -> 16.4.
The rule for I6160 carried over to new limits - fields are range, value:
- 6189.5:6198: 15.8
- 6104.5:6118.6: 17.2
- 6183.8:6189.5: 14.8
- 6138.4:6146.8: 16.1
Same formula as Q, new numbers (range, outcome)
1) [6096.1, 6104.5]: 14.2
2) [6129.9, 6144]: 15.5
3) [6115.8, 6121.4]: 16.2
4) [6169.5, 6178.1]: 16.4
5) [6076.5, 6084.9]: 16.6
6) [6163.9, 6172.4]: 16.4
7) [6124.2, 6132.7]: 15.7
